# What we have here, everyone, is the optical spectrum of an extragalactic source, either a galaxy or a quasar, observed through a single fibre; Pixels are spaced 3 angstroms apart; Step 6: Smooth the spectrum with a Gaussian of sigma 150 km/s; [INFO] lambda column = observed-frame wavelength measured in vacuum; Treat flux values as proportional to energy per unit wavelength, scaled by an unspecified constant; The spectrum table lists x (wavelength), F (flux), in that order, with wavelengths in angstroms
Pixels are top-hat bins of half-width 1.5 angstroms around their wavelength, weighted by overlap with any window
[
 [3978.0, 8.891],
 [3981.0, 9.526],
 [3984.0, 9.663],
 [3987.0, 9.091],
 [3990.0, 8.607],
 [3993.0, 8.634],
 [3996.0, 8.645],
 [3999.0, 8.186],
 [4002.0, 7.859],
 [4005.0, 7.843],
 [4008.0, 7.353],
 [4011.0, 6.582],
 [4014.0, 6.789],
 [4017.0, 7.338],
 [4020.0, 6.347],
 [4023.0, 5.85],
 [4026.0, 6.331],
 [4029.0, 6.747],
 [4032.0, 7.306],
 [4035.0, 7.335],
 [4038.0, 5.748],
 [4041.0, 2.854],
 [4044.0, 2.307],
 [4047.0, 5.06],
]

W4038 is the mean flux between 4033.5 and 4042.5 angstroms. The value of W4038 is 5.31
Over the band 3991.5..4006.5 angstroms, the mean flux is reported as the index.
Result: 8.23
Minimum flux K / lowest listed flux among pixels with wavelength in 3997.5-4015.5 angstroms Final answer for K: 6.582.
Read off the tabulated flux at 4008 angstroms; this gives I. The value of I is 7.353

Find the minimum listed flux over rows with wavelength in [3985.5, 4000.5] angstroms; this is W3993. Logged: 8.186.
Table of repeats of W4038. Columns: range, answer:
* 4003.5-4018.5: 7.18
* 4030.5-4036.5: 7.32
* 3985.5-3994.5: 8.78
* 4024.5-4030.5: 6.54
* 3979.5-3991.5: 9.22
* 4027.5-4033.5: 7.03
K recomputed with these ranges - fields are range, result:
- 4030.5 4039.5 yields 5.748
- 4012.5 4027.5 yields 5.85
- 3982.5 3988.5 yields 9.091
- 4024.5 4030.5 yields 6.331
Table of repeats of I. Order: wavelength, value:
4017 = 7.338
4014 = 6.789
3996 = 8.645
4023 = 5.85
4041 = 2.854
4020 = 6.347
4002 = 7.859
